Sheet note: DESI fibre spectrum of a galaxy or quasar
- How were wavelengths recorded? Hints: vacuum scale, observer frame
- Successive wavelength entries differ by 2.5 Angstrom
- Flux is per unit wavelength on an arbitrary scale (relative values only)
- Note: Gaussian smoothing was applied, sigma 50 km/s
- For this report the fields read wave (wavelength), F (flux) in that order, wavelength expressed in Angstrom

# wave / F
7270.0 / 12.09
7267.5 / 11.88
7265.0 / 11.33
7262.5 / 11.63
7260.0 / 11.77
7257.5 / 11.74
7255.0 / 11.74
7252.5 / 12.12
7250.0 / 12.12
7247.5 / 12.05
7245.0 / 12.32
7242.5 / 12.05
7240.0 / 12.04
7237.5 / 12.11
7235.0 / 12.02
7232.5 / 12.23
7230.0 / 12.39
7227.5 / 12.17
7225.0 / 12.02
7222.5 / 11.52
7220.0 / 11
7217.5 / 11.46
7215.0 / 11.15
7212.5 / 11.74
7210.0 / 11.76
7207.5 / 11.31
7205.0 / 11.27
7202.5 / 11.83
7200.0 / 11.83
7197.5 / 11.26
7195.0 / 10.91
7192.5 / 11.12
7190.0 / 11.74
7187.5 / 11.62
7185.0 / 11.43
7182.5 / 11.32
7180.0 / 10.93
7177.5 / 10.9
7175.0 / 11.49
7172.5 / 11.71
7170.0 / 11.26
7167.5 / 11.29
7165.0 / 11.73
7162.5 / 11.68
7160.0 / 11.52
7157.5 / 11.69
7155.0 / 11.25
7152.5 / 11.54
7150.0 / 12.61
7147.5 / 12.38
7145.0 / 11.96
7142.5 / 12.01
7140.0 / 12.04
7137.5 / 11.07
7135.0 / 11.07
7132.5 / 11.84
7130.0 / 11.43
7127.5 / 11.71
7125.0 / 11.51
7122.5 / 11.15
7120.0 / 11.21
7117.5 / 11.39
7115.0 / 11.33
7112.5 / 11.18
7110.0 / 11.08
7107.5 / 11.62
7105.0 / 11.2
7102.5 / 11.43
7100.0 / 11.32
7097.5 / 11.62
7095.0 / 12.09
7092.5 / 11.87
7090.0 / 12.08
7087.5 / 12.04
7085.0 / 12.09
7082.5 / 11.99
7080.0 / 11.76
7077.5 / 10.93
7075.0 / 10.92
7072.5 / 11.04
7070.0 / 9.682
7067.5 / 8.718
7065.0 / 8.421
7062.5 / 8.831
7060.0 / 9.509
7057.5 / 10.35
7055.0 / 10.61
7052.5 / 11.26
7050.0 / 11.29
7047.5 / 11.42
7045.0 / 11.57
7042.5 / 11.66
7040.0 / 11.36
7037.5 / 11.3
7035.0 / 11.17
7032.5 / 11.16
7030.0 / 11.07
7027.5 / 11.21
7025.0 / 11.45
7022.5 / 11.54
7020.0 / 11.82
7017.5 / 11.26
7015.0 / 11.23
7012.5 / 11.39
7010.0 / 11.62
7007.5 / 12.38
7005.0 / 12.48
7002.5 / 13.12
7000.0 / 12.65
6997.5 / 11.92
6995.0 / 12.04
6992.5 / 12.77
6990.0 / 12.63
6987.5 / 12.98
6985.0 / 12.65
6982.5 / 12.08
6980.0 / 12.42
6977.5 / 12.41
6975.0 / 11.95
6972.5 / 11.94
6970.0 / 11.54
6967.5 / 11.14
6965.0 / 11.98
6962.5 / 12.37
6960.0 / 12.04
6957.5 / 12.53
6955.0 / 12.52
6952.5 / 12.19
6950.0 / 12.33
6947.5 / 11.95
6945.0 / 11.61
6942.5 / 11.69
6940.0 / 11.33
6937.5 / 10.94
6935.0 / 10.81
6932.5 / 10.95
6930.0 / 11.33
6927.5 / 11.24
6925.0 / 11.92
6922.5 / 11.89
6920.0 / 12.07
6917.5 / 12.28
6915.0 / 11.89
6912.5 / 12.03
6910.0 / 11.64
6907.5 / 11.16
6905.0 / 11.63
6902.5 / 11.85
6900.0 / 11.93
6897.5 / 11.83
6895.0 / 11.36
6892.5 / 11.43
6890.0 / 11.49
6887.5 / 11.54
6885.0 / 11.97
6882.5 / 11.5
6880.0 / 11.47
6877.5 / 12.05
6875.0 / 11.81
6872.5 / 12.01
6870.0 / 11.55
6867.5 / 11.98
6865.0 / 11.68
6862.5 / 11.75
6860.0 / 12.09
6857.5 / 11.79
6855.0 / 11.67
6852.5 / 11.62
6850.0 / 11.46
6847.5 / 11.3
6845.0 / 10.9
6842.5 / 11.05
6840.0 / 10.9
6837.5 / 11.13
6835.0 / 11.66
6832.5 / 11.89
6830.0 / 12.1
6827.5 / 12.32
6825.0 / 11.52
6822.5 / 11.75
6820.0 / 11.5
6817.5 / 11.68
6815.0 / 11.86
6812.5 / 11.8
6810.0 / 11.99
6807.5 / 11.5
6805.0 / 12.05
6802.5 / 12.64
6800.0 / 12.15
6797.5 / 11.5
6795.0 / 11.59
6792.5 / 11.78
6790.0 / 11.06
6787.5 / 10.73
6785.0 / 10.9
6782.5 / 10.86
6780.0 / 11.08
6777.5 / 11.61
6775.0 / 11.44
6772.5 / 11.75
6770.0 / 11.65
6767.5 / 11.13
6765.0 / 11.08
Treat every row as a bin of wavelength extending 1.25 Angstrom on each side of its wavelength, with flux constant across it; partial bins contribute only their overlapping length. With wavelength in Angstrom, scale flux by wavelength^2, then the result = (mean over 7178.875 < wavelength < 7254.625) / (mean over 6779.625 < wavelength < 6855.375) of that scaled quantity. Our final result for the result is 1.1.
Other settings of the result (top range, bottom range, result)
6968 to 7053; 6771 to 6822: 1.09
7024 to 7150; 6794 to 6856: 1.04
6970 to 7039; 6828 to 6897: 1.07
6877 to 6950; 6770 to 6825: 1.04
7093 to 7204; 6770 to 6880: 1.09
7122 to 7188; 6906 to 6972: 1.05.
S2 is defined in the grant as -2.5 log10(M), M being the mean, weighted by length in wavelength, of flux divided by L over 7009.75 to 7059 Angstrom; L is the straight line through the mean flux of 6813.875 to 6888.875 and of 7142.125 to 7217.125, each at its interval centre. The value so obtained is 0.030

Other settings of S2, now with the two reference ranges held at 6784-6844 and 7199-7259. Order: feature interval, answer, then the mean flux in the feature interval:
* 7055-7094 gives 0.10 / 10.7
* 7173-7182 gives 0.06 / 11.2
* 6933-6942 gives 0.06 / 11.1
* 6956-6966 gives -0.05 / 12.2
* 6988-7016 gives -0.05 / 12.2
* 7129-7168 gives 0.01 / 11.7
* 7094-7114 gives 0.03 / 11.4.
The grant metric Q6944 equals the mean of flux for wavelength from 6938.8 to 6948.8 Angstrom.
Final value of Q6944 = 11.7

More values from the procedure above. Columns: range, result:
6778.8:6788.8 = 10.9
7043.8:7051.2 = 11.4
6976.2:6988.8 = 12.5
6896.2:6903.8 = 11.9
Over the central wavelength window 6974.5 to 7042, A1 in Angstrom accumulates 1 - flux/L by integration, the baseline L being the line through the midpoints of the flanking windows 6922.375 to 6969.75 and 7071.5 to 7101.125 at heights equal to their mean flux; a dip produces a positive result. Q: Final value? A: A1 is -1.37 Angstrom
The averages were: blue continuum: 11.7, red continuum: 11.7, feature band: 11.9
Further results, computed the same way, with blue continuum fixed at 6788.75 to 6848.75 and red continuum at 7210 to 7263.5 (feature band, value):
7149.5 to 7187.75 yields 1.18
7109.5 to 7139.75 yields 1.16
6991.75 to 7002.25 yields -0.58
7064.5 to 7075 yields 1.85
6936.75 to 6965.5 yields -0.62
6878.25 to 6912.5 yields 0.20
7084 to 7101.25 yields -0.11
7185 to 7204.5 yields 0.64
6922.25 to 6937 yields 0.52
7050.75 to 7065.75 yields 2.36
